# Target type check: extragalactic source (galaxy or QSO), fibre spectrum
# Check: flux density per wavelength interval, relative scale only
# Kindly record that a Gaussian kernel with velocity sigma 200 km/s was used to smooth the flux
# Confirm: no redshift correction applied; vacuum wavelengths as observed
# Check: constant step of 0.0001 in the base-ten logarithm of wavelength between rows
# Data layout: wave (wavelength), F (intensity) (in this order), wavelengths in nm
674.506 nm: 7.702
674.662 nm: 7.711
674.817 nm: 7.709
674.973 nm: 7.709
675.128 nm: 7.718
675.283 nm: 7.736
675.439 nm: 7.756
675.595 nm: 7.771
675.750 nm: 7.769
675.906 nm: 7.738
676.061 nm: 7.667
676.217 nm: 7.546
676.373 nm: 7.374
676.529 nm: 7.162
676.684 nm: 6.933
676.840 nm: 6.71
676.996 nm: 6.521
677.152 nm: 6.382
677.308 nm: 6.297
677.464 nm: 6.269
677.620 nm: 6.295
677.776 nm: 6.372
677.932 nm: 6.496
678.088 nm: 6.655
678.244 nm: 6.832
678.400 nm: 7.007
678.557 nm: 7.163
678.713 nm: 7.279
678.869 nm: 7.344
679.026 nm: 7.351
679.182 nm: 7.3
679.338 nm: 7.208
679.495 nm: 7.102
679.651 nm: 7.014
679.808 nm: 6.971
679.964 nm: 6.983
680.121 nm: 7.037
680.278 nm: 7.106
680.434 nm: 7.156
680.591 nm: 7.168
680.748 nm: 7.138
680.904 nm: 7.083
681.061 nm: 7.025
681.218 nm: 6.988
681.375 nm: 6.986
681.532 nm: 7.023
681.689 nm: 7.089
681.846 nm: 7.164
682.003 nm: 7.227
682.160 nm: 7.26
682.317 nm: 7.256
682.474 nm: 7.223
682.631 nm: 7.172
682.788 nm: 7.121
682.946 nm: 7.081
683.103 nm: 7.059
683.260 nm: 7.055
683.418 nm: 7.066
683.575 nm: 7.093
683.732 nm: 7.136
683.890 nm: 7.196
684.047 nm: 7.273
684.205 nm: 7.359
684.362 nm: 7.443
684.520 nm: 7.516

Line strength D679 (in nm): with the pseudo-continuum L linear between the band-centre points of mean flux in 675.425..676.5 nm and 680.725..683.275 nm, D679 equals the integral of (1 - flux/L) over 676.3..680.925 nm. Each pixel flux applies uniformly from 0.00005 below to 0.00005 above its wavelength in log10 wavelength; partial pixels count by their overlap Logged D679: 0.30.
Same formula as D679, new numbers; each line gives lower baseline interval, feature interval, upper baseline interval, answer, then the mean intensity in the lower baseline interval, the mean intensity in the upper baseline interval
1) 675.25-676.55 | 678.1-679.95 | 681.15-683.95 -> 0.07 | 7.62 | 7.12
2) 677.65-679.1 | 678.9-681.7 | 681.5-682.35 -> -0.02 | 6.92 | 7.17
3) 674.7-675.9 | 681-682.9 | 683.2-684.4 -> 0.05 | 7.74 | 7.2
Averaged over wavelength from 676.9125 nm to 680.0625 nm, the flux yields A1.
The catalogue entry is 6.84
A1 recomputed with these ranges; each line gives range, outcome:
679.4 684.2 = 7.11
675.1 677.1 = 7.39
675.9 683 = 7.02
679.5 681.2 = 7.07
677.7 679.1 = 6.94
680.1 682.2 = 7.1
